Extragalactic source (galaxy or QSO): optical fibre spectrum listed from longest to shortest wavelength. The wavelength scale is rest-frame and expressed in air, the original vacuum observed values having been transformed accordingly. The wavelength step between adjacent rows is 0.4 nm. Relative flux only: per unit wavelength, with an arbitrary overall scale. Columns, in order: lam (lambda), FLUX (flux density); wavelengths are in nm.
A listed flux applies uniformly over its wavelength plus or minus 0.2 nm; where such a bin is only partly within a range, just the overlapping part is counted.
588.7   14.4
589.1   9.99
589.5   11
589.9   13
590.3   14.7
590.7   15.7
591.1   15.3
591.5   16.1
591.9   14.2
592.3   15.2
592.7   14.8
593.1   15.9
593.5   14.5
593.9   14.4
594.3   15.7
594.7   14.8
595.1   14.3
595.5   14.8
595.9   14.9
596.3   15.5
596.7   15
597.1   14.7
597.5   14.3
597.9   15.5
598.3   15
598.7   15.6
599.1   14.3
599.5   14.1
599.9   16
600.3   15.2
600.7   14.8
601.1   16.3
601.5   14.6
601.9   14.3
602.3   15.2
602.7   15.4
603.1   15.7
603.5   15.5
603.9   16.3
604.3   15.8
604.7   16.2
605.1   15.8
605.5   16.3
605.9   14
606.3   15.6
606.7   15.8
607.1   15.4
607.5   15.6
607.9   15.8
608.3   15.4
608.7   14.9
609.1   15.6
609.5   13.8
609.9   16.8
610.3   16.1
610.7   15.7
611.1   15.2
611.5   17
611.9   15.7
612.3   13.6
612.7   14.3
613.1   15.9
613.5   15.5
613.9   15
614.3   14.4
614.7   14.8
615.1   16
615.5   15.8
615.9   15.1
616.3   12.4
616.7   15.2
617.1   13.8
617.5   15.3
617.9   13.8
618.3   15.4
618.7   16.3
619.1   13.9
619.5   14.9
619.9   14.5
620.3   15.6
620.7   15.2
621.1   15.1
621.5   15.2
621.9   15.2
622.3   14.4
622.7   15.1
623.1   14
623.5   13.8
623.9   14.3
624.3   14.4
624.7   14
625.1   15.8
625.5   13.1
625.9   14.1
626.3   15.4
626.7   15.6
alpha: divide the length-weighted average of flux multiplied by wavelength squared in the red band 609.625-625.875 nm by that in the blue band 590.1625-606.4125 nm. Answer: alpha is 1.05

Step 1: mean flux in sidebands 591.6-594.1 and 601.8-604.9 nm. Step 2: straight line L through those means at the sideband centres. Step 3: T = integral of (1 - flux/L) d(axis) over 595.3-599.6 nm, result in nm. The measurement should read 0.08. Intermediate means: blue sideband 14.9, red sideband 15.6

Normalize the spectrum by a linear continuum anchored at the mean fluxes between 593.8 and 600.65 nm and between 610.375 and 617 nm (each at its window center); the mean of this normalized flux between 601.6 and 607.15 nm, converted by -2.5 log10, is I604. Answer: -0.04 mag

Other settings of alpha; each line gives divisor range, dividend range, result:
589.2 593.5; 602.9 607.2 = 1.13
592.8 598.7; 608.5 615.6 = 1.08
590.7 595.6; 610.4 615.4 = 1.09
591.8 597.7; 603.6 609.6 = 1.08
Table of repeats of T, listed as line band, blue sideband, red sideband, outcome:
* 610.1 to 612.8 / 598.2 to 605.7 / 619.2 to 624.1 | -0.058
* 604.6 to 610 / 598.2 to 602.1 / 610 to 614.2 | -0.074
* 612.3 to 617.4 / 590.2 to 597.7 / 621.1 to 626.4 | -0.049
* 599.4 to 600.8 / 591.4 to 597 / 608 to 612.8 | 0.002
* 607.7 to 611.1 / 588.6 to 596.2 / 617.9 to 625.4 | -0.200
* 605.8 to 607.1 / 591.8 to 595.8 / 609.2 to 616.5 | -0.016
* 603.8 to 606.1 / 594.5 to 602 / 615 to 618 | -0.133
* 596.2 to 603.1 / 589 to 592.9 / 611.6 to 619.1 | -0.322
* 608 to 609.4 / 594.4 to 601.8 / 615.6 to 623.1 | -0.032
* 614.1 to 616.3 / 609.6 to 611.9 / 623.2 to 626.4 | 0.073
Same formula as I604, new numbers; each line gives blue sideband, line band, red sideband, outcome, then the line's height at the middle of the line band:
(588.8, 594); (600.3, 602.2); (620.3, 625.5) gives -0.05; 14.4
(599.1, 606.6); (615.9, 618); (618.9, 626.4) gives 0.05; 14.8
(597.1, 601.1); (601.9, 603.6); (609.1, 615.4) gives -0.01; 15.1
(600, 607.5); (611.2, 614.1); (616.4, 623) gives -0.01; 15.1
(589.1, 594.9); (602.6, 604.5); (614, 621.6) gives -0.08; 14.7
